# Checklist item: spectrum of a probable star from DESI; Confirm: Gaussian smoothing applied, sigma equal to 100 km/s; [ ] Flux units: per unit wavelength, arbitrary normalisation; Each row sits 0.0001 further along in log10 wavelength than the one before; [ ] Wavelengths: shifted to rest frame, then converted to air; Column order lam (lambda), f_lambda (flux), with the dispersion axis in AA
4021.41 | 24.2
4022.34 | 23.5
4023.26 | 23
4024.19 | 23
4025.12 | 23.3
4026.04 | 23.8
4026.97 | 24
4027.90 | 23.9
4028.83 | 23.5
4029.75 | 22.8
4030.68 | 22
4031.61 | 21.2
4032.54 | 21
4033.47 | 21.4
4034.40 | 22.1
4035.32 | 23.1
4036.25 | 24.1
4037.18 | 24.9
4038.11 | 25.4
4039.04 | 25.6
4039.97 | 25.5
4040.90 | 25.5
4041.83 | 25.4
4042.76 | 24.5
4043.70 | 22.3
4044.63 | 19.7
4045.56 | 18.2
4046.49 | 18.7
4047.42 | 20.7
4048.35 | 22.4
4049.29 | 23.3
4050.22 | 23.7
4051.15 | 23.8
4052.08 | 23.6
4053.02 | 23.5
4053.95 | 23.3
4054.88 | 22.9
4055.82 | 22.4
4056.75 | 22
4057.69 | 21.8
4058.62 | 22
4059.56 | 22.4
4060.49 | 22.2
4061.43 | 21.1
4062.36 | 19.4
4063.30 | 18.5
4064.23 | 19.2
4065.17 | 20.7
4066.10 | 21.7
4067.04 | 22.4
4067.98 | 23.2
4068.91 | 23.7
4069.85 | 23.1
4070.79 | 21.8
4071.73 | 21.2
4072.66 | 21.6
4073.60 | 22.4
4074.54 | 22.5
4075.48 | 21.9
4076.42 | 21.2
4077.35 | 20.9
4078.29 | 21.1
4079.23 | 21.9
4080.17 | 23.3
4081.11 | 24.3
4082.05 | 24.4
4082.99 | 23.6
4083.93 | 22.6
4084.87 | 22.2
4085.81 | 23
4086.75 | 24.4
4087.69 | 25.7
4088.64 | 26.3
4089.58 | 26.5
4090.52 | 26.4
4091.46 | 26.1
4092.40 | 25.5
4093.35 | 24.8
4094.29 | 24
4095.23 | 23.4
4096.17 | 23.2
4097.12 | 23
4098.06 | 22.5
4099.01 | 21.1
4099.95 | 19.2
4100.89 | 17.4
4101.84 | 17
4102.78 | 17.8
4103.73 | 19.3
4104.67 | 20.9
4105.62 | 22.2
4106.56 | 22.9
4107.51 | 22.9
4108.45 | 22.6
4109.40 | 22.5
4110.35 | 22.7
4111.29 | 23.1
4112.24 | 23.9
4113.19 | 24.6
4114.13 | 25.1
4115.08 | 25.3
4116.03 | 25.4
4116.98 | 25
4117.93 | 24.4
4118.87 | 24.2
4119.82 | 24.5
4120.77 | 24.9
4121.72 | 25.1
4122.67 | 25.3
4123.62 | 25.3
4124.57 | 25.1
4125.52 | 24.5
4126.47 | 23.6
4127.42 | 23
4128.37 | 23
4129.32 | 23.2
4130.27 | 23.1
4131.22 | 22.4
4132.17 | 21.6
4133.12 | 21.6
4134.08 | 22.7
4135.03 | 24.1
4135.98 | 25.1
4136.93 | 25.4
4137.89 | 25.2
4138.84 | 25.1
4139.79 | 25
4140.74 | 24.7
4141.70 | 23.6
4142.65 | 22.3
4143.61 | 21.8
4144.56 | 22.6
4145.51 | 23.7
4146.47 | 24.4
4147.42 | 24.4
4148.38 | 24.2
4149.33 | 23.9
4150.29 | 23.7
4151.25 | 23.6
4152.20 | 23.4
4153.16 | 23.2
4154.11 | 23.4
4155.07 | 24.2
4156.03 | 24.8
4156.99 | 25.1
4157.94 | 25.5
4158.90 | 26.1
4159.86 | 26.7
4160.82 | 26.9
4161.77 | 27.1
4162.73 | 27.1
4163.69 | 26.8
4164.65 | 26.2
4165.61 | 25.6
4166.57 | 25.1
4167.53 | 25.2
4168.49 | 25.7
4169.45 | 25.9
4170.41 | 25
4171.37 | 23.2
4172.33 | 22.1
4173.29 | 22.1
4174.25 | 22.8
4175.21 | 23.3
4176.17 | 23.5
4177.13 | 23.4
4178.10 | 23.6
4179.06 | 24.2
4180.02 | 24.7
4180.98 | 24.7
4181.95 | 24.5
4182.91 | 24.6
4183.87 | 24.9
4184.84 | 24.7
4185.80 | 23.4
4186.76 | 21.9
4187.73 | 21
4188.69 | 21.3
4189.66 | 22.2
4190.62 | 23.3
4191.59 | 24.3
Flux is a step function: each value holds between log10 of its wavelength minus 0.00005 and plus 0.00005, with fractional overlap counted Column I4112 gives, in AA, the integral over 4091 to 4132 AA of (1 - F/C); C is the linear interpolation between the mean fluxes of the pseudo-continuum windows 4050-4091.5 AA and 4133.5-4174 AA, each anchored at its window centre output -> 0.82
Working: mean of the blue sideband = 22.7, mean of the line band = 23.1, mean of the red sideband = 24.6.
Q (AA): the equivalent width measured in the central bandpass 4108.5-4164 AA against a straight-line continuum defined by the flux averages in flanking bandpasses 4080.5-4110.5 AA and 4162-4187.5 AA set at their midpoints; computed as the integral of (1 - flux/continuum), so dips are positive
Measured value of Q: -1.5 AA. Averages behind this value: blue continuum 22.8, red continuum 24.4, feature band 24.3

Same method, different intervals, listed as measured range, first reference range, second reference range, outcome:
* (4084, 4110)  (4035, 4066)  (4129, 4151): 0.4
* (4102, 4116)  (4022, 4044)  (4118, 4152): 0.8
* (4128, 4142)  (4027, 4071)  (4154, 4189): 0.1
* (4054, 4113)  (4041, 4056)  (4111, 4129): 2.7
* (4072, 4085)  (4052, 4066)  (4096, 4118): -0.3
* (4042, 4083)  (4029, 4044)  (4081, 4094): 3.6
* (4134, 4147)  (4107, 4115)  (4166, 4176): -0.1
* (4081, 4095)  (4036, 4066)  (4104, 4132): -0.9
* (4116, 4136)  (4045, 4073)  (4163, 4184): -0.5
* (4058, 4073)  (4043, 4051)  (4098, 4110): -0.3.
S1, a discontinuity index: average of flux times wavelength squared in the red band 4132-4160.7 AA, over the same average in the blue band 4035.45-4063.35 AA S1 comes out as 1.11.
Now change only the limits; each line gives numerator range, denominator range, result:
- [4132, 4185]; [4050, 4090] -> 1.13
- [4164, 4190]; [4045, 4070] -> 1.16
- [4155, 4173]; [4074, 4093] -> 1.12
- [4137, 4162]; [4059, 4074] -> 1.18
